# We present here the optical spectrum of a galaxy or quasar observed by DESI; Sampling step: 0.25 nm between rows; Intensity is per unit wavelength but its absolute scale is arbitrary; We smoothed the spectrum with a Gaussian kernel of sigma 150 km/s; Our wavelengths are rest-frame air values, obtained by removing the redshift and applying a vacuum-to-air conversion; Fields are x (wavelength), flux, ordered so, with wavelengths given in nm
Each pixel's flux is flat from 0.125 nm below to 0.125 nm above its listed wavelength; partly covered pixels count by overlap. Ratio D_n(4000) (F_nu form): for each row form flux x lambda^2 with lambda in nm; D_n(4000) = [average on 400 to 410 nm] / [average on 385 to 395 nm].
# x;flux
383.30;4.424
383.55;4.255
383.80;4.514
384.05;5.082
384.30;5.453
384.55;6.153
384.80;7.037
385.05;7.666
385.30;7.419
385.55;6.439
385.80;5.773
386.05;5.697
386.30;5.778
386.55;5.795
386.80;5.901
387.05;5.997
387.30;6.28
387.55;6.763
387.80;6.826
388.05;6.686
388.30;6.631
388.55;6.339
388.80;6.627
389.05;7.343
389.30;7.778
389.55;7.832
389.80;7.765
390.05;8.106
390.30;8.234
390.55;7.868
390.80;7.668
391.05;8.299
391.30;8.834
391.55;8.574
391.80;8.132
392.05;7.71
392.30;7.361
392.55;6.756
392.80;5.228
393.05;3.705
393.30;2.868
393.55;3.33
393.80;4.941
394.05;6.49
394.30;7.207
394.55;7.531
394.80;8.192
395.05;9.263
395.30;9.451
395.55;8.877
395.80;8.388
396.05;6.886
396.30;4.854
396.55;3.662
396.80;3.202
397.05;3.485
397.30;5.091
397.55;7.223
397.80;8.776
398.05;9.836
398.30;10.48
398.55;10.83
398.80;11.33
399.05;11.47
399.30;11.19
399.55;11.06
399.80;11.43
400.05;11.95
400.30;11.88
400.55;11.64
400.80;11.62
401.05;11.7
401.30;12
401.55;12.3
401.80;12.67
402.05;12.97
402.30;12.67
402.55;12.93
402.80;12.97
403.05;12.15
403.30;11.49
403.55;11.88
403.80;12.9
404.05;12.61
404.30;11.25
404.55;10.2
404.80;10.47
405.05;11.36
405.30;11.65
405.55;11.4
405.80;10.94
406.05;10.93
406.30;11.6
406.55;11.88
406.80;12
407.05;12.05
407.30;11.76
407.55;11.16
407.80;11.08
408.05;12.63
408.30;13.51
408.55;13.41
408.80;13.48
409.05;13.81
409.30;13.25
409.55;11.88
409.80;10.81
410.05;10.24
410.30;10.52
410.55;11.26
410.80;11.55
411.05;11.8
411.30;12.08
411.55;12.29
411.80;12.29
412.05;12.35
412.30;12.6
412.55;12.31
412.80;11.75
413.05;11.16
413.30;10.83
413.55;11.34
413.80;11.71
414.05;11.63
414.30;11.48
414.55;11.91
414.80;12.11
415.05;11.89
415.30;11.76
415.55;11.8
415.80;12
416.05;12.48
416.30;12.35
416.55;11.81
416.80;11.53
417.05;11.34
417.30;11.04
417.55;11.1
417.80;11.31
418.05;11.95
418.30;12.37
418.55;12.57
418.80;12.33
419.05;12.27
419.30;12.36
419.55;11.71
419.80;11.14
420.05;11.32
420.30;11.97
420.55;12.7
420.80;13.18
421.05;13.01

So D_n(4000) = 1.9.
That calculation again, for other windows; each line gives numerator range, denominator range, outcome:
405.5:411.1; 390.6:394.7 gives 1.95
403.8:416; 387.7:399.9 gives 1.70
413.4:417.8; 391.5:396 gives 1.90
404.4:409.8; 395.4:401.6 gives 1.35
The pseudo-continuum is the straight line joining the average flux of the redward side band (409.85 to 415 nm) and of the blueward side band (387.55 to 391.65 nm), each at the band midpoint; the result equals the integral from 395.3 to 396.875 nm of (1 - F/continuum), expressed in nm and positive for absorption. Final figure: 0.426 nm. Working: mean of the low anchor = 7.56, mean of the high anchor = 11.7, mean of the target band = 6.34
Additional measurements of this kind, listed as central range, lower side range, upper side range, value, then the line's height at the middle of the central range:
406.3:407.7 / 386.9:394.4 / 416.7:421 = -0.28 nm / 9.77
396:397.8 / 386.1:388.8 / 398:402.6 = 0.91 nm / 10.3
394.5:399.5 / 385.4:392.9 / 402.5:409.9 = 0.69 nm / 9.31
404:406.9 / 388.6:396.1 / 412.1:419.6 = -0.45 nm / 9.8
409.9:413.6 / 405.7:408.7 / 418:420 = 0.11 nm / 12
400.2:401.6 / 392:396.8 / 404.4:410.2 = -0.42 nm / 9.1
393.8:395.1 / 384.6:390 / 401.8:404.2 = 0.28 nm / 9.34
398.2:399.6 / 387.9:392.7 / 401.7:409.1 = -0.13 nm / 10.1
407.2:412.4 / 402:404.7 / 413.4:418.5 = -0.06 nm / 11.9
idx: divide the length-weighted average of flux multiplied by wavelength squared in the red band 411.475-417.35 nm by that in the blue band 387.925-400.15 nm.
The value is 1.72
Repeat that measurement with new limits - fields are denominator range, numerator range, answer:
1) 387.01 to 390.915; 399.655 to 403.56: 1.80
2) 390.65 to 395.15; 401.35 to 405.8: 1.86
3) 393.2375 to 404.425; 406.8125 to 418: 1.33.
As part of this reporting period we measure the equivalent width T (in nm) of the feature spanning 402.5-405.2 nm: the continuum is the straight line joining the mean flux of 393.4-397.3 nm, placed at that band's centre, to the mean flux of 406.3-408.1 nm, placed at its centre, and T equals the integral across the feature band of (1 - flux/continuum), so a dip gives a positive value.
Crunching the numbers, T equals -0.43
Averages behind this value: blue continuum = 6.32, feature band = 11.8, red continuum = 11.7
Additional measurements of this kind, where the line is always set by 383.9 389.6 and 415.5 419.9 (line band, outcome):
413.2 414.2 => -0.02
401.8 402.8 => -0.40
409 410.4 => -0.16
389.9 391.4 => -0.21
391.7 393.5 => 0.39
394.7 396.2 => -0.09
